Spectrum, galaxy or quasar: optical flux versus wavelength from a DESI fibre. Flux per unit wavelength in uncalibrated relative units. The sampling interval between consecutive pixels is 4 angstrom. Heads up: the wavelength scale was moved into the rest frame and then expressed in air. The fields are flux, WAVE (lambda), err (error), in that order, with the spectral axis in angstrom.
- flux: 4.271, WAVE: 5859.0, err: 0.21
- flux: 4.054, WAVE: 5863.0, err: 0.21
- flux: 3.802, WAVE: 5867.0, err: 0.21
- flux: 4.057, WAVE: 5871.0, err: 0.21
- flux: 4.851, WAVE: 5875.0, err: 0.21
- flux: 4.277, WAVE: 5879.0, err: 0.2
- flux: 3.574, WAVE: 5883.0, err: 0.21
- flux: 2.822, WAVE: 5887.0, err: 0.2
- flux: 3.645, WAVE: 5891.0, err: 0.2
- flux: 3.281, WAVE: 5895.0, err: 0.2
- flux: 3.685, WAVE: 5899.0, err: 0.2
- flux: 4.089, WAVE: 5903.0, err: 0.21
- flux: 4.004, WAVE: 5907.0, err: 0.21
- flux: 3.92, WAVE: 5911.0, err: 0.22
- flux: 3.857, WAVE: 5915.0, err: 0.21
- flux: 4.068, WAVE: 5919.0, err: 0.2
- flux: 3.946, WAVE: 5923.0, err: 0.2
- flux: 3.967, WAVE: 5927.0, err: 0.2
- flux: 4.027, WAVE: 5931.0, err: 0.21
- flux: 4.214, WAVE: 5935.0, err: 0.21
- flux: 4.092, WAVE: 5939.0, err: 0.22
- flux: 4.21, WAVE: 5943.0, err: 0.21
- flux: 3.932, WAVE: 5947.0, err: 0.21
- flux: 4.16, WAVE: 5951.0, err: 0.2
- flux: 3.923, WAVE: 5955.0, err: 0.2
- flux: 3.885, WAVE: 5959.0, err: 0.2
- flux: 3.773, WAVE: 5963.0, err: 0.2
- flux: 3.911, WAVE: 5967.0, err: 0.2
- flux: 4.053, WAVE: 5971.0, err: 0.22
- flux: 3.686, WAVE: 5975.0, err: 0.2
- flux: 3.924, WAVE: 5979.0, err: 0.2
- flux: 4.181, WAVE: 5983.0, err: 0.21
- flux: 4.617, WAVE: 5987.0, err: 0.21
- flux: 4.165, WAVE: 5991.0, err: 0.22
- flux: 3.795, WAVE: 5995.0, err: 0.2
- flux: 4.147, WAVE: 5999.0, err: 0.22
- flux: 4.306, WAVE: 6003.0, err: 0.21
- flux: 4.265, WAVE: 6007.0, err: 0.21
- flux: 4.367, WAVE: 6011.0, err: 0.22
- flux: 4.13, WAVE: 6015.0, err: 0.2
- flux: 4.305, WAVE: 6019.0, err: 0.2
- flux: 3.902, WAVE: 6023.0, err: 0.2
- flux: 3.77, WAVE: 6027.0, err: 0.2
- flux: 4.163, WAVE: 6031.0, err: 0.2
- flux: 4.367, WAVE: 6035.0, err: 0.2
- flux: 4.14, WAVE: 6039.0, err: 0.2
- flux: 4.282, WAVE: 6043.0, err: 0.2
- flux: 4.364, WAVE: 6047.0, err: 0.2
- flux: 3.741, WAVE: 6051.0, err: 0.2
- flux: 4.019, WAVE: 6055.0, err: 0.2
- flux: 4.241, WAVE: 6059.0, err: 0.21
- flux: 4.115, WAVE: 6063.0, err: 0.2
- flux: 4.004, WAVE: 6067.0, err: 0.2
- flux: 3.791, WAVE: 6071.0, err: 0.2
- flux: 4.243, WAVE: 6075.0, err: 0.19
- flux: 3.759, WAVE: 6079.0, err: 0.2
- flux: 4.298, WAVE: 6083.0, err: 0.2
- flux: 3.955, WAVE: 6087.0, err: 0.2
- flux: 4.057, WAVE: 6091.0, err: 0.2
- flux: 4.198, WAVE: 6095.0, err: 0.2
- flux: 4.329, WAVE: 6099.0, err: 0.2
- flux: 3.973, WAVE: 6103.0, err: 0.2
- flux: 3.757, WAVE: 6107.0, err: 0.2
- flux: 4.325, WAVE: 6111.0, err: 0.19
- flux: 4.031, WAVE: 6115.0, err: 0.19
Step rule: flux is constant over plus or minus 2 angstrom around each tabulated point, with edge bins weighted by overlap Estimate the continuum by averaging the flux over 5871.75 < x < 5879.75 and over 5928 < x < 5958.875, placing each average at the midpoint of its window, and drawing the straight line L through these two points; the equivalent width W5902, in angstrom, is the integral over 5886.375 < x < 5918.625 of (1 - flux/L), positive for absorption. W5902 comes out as 4.6 angstrom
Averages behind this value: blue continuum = 4.53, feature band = 3.72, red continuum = 4.06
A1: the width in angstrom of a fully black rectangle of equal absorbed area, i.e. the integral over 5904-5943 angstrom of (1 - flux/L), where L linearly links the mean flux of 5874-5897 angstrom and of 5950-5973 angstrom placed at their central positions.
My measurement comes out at -2.1 angstrom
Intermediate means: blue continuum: 3.69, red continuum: 3.94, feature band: 4.02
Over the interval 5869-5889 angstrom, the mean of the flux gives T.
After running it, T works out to 3.92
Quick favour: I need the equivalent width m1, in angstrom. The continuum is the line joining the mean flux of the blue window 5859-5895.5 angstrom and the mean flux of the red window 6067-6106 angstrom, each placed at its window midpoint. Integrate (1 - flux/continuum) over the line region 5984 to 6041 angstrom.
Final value -2.66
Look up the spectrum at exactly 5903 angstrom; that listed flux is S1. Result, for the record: 4.089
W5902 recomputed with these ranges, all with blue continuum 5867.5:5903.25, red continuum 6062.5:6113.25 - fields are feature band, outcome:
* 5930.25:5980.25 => -1.3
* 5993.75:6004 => -0.4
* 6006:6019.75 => -1.0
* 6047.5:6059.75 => 0.0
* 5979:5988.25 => -0.8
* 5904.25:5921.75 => -0.6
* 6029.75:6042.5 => -0.8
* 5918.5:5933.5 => -0.6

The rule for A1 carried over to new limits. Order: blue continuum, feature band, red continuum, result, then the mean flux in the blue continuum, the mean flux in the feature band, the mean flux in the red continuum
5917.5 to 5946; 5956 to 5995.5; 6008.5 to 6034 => 0.9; 4.07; 4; 4.12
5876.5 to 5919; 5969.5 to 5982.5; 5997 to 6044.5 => 0.3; 3.75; 3.92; 4.18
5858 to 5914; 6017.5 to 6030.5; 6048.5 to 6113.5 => 0.0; 3.87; 4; 4.05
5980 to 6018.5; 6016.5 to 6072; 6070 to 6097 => 0.5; 4.21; 4.09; 4.05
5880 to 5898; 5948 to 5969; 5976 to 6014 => -0.1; 3.4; 3.93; 4.18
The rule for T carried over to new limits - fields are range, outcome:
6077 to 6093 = 4.02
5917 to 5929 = 3.99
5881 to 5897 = 3.33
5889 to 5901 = 3.54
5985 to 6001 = 4.18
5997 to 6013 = 4.27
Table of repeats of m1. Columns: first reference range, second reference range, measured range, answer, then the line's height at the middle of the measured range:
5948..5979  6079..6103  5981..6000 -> -1.1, 3.96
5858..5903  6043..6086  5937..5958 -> -0.7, 3.93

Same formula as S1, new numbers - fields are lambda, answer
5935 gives 4.214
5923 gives 3.946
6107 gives 3.757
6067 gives 4.004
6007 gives 4.265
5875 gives 4.851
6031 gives 4.163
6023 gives 3.902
